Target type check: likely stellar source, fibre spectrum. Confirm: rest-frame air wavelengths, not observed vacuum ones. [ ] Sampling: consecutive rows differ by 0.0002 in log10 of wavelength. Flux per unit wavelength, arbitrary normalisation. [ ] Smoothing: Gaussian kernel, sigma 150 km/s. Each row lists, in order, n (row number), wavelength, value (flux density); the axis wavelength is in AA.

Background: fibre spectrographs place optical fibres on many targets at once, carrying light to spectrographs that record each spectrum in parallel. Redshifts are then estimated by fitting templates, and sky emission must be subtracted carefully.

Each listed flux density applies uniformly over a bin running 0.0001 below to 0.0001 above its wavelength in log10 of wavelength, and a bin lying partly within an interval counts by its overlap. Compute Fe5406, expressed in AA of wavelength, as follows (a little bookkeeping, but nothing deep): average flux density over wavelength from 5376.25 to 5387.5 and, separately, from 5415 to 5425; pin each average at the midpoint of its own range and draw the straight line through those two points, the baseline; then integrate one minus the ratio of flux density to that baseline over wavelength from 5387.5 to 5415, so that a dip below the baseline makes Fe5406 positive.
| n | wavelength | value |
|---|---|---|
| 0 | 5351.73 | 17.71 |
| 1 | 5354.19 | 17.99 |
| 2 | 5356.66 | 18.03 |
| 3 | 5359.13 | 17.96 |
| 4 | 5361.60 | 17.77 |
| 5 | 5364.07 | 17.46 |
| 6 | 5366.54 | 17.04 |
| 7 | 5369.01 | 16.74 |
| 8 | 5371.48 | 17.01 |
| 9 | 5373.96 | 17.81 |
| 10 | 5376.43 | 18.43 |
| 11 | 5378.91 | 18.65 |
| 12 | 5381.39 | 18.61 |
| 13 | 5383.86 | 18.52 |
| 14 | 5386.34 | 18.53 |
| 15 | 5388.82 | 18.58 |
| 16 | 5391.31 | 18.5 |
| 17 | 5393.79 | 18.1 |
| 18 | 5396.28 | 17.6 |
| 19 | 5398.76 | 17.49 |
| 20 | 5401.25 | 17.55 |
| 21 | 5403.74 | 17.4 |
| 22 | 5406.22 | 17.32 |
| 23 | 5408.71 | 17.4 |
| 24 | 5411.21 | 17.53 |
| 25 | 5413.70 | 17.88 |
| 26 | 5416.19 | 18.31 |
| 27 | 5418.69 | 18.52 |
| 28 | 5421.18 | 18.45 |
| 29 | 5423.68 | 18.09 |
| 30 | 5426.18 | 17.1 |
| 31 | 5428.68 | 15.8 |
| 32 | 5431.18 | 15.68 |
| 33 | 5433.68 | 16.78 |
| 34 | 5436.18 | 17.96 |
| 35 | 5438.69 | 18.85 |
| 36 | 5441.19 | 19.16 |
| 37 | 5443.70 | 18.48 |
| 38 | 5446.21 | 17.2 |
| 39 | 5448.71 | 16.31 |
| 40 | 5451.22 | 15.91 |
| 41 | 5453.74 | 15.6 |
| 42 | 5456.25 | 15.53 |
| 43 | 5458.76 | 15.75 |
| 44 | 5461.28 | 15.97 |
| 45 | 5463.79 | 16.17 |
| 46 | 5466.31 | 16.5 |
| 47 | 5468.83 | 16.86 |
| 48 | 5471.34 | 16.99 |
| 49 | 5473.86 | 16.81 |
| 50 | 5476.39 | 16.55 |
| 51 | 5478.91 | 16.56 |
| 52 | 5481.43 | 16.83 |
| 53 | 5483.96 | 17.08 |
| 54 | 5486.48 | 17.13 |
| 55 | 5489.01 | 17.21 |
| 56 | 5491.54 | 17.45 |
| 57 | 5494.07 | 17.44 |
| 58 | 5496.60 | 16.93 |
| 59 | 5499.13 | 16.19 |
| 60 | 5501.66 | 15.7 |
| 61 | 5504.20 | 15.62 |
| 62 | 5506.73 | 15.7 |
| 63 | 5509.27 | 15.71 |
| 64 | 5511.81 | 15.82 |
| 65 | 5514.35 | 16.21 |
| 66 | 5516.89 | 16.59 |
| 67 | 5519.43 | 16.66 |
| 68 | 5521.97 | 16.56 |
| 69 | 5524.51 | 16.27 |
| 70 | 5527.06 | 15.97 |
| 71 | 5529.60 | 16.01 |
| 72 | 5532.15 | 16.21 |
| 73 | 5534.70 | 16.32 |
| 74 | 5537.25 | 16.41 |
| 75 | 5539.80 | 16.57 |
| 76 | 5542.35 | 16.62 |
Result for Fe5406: 1.0 AA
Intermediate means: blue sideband 18.6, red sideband 18.3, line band 17.8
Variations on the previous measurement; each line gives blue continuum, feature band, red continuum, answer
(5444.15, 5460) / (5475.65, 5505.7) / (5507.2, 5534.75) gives -0.99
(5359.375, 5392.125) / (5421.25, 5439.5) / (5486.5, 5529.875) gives 0.10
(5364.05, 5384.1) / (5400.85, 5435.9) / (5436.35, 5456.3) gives 0.10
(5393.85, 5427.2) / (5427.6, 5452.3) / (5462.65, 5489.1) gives 0.12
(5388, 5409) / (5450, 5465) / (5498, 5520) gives 0.89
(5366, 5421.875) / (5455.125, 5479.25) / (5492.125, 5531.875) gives 0.73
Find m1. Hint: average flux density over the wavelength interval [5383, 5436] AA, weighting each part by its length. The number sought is 17.7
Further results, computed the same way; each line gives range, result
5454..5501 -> 16.6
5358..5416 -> 17.8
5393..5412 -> 17.5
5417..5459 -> 17.2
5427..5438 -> 16.7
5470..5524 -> 16.6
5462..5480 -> 16.6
